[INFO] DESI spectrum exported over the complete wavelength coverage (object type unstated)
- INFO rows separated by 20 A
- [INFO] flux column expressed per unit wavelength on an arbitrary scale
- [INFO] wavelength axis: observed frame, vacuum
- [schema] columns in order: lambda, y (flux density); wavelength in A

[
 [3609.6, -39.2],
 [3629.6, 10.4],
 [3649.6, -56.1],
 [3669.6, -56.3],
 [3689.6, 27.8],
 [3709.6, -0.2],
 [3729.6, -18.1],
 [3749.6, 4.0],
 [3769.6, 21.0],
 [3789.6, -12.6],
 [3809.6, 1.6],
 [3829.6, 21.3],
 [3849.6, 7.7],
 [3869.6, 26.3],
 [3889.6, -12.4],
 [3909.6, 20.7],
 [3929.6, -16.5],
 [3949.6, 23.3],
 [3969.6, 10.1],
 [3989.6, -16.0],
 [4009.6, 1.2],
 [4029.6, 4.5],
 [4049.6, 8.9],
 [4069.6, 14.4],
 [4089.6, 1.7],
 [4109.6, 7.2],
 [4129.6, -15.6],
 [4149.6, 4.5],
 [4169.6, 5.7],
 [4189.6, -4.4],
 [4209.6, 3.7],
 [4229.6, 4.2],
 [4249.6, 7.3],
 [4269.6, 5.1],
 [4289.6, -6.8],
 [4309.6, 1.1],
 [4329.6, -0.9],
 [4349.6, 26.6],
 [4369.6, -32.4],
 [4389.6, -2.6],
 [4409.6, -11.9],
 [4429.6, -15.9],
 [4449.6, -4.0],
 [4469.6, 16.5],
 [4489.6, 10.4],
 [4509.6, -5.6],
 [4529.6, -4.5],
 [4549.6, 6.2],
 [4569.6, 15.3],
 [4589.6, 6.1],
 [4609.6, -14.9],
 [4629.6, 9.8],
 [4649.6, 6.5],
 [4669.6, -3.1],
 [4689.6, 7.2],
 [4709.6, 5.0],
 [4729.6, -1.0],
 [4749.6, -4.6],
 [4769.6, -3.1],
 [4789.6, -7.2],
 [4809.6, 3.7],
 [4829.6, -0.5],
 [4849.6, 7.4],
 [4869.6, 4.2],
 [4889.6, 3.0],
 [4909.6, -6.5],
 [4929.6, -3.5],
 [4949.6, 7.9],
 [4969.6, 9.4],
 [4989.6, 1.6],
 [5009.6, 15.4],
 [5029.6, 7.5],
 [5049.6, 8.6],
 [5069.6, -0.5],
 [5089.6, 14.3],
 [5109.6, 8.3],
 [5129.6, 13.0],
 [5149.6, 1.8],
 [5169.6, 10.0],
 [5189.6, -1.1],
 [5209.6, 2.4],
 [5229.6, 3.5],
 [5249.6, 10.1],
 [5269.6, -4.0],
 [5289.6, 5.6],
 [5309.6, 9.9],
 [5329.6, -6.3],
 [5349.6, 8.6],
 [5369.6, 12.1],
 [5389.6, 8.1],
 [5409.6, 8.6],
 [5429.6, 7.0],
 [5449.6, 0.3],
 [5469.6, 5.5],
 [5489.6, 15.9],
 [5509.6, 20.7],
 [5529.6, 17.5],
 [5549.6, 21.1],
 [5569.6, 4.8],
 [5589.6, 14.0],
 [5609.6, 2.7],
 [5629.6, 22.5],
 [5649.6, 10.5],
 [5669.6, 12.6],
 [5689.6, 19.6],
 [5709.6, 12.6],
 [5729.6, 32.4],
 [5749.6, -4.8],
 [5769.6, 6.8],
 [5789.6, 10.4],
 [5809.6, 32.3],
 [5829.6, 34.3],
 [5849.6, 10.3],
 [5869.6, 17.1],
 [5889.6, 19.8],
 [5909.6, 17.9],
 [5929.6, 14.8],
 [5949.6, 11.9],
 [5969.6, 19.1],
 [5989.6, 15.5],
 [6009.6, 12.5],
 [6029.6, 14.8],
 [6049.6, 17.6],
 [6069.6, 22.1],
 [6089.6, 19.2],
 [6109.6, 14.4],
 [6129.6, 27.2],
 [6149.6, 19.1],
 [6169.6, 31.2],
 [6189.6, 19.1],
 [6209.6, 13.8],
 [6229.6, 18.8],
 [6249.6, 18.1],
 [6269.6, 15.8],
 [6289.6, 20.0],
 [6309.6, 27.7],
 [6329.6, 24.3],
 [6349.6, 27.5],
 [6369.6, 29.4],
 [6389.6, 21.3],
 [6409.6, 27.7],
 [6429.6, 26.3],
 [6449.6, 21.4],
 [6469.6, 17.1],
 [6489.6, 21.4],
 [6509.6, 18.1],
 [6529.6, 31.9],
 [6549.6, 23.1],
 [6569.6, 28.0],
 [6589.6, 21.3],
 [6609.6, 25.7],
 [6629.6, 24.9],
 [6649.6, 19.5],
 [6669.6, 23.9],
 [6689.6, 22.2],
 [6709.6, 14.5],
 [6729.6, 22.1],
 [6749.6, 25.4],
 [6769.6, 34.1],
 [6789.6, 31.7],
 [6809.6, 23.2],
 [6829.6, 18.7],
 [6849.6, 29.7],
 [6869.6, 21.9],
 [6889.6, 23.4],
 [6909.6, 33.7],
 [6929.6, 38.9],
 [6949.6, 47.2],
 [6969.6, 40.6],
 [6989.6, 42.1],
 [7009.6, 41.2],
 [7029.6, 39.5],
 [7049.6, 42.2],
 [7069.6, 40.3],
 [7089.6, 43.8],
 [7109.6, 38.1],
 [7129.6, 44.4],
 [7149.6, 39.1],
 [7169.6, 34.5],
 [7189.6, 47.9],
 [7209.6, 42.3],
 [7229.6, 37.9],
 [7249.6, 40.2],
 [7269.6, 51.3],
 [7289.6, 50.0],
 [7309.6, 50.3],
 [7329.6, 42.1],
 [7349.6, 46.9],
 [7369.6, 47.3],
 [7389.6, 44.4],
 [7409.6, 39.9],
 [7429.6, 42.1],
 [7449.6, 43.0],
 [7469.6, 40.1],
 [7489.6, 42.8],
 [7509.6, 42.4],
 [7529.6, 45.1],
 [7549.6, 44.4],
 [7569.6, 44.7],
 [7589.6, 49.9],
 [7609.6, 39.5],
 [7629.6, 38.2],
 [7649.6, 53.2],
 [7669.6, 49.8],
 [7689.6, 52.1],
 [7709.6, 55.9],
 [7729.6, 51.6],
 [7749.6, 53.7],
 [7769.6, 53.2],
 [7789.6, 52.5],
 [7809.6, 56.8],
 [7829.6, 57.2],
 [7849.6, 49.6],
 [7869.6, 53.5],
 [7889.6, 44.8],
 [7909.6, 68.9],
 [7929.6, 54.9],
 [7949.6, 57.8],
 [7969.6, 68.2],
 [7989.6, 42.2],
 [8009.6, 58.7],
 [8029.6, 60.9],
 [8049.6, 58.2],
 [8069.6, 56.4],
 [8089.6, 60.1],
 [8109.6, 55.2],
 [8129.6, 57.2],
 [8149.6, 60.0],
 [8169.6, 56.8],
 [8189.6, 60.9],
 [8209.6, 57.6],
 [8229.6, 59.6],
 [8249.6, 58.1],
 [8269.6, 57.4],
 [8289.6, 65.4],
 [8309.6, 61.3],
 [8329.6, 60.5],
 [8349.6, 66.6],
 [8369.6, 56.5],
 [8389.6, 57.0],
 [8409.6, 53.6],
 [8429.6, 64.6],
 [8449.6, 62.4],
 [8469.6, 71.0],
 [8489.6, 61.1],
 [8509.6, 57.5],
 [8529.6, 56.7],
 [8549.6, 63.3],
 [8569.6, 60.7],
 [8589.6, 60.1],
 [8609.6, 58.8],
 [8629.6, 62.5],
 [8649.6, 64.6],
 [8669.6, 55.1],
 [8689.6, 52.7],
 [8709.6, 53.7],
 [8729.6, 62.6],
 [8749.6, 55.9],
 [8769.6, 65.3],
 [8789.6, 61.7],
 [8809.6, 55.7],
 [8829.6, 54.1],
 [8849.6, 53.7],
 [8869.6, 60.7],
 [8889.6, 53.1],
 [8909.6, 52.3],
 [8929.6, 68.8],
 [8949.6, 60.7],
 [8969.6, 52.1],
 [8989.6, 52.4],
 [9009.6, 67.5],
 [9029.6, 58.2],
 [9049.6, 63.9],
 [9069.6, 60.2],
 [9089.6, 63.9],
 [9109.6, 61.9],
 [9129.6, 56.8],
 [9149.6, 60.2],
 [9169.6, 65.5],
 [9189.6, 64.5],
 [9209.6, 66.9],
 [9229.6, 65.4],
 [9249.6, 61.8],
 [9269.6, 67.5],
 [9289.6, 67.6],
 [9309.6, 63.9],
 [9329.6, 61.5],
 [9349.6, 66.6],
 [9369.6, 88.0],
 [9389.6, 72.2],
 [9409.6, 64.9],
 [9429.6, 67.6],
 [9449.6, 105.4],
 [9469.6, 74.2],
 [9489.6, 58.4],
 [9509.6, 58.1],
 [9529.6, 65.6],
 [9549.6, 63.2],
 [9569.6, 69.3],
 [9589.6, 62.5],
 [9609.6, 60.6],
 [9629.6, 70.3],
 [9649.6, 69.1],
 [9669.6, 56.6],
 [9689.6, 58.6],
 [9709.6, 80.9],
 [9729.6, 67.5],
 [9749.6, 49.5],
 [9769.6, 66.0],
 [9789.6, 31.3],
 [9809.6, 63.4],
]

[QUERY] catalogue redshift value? 0.73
